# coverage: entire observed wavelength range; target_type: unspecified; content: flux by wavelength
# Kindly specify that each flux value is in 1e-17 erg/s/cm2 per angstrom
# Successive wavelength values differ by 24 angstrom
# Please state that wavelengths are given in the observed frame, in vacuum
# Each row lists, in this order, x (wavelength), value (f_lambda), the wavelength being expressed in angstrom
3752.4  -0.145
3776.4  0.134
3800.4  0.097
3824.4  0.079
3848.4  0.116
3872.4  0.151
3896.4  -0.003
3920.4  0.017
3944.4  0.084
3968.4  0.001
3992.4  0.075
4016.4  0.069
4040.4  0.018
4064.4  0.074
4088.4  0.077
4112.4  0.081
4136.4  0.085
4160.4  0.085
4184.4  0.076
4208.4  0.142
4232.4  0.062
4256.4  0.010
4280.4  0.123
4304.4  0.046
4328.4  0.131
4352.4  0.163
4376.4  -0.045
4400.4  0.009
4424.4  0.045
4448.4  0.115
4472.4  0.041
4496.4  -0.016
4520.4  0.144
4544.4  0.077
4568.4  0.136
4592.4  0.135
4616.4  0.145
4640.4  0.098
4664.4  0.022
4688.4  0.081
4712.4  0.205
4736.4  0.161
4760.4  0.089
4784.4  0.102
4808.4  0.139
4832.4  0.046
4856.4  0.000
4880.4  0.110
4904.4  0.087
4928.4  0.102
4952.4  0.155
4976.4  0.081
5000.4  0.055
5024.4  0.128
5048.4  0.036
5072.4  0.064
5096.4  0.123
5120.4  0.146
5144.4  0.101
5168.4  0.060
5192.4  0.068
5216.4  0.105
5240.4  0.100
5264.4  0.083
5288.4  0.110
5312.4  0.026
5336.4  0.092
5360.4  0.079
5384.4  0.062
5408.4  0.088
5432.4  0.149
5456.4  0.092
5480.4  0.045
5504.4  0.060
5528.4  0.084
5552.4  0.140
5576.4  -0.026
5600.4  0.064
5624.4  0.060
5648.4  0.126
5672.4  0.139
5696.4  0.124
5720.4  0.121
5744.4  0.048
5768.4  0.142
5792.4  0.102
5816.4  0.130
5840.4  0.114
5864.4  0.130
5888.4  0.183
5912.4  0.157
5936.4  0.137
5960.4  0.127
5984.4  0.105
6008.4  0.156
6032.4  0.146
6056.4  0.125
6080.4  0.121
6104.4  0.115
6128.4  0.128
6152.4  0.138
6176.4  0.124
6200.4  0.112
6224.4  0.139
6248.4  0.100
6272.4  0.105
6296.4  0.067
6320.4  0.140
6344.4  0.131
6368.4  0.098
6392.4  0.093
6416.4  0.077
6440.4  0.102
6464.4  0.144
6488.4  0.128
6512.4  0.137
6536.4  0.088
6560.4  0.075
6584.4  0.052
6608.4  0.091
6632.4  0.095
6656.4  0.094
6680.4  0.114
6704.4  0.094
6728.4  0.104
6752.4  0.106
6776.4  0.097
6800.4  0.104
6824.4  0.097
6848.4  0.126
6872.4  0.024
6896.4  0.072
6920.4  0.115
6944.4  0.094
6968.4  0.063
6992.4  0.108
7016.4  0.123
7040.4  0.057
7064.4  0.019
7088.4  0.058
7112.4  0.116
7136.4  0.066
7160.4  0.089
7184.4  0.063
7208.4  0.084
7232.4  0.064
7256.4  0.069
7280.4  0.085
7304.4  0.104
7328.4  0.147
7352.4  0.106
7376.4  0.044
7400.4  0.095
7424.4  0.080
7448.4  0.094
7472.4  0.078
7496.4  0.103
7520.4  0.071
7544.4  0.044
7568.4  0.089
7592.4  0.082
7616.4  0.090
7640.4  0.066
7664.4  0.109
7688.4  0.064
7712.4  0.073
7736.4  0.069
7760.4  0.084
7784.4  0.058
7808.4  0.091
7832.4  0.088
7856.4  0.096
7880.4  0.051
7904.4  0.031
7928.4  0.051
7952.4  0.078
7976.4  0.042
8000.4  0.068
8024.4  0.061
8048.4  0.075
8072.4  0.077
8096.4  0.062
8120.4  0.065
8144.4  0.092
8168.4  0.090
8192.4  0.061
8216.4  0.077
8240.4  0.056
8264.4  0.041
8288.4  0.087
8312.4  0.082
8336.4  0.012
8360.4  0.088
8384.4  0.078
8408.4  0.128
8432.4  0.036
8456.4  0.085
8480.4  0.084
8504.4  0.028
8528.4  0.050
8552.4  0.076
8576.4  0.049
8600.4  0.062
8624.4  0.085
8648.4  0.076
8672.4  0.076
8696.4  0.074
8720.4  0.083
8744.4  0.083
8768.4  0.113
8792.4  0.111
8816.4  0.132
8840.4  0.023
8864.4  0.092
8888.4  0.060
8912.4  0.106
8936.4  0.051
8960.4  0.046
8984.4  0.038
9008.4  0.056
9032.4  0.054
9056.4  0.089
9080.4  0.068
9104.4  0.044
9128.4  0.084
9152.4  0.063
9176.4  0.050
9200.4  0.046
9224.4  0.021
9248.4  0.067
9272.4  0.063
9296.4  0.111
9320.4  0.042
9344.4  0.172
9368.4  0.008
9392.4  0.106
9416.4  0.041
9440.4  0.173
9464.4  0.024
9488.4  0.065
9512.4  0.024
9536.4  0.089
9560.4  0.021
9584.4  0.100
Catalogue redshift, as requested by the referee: 0.48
